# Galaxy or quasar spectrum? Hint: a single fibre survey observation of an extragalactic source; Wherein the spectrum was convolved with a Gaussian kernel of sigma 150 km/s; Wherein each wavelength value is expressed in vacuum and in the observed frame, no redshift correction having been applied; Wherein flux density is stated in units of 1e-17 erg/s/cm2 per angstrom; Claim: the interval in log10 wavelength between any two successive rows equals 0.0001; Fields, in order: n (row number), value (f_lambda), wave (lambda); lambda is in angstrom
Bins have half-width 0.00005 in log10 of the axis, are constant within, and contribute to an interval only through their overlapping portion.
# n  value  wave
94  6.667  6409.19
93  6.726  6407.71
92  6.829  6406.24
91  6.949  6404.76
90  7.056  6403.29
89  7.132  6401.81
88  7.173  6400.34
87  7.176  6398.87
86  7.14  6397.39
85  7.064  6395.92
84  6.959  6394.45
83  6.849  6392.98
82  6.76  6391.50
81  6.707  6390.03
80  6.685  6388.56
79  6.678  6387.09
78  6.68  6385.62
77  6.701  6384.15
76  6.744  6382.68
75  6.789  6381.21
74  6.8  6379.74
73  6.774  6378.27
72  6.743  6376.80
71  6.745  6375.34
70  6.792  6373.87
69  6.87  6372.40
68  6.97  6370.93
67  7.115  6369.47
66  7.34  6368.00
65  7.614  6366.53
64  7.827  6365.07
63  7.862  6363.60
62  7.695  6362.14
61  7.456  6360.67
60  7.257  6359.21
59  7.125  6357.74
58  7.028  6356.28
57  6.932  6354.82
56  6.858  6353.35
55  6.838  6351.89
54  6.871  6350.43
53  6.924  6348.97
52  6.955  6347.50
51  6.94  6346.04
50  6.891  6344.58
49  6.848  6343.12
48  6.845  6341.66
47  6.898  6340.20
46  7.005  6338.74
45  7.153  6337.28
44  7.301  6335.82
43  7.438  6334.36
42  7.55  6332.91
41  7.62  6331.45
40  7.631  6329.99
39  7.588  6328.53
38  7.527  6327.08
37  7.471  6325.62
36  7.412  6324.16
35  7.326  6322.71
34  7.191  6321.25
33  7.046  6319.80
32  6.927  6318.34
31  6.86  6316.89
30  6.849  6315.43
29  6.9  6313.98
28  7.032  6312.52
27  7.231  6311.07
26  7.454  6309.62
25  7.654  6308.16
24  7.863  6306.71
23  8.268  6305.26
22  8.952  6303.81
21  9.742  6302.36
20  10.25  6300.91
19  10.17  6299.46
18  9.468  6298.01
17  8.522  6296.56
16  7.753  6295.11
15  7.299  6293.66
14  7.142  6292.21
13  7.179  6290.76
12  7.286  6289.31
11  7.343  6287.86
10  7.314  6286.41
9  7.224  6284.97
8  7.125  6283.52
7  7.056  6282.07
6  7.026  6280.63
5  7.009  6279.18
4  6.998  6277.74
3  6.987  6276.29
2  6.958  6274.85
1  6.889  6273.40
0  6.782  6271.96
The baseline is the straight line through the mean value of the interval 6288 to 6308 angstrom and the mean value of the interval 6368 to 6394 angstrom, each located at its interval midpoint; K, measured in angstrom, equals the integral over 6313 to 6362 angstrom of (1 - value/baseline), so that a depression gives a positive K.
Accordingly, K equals 3.2 angstrom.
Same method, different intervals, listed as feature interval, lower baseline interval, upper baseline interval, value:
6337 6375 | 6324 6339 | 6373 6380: -0.2 angstrom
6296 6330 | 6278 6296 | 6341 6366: -3.3 angstrom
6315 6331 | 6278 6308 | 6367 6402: 0.7 angstrom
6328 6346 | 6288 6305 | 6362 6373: 1.5 angstrom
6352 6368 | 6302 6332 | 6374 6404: -0.5 angstrom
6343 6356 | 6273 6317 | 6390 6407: 0.7 angstrom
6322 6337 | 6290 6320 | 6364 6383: 0.3 angstrom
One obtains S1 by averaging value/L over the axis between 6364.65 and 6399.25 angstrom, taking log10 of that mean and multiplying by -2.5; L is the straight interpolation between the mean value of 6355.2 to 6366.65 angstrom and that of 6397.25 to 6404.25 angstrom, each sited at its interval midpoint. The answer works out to 0.05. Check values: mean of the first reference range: 7.46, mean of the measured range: 6.93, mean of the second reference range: 7.13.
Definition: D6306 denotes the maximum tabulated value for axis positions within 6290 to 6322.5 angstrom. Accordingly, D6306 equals 10.25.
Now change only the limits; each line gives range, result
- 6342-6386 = 7.862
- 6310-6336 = 7.631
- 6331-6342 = 7.62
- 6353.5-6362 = 7.456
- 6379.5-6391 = 6.8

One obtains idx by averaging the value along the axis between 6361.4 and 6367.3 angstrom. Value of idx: 7.74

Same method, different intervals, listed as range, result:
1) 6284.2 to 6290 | 7.29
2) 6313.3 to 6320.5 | 6.91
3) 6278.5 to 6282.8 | 7.03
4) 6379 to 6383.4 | 6.77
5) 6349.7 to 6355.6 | 6.88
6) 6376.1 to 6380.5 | 6.77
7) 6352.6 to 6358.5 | 6.98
